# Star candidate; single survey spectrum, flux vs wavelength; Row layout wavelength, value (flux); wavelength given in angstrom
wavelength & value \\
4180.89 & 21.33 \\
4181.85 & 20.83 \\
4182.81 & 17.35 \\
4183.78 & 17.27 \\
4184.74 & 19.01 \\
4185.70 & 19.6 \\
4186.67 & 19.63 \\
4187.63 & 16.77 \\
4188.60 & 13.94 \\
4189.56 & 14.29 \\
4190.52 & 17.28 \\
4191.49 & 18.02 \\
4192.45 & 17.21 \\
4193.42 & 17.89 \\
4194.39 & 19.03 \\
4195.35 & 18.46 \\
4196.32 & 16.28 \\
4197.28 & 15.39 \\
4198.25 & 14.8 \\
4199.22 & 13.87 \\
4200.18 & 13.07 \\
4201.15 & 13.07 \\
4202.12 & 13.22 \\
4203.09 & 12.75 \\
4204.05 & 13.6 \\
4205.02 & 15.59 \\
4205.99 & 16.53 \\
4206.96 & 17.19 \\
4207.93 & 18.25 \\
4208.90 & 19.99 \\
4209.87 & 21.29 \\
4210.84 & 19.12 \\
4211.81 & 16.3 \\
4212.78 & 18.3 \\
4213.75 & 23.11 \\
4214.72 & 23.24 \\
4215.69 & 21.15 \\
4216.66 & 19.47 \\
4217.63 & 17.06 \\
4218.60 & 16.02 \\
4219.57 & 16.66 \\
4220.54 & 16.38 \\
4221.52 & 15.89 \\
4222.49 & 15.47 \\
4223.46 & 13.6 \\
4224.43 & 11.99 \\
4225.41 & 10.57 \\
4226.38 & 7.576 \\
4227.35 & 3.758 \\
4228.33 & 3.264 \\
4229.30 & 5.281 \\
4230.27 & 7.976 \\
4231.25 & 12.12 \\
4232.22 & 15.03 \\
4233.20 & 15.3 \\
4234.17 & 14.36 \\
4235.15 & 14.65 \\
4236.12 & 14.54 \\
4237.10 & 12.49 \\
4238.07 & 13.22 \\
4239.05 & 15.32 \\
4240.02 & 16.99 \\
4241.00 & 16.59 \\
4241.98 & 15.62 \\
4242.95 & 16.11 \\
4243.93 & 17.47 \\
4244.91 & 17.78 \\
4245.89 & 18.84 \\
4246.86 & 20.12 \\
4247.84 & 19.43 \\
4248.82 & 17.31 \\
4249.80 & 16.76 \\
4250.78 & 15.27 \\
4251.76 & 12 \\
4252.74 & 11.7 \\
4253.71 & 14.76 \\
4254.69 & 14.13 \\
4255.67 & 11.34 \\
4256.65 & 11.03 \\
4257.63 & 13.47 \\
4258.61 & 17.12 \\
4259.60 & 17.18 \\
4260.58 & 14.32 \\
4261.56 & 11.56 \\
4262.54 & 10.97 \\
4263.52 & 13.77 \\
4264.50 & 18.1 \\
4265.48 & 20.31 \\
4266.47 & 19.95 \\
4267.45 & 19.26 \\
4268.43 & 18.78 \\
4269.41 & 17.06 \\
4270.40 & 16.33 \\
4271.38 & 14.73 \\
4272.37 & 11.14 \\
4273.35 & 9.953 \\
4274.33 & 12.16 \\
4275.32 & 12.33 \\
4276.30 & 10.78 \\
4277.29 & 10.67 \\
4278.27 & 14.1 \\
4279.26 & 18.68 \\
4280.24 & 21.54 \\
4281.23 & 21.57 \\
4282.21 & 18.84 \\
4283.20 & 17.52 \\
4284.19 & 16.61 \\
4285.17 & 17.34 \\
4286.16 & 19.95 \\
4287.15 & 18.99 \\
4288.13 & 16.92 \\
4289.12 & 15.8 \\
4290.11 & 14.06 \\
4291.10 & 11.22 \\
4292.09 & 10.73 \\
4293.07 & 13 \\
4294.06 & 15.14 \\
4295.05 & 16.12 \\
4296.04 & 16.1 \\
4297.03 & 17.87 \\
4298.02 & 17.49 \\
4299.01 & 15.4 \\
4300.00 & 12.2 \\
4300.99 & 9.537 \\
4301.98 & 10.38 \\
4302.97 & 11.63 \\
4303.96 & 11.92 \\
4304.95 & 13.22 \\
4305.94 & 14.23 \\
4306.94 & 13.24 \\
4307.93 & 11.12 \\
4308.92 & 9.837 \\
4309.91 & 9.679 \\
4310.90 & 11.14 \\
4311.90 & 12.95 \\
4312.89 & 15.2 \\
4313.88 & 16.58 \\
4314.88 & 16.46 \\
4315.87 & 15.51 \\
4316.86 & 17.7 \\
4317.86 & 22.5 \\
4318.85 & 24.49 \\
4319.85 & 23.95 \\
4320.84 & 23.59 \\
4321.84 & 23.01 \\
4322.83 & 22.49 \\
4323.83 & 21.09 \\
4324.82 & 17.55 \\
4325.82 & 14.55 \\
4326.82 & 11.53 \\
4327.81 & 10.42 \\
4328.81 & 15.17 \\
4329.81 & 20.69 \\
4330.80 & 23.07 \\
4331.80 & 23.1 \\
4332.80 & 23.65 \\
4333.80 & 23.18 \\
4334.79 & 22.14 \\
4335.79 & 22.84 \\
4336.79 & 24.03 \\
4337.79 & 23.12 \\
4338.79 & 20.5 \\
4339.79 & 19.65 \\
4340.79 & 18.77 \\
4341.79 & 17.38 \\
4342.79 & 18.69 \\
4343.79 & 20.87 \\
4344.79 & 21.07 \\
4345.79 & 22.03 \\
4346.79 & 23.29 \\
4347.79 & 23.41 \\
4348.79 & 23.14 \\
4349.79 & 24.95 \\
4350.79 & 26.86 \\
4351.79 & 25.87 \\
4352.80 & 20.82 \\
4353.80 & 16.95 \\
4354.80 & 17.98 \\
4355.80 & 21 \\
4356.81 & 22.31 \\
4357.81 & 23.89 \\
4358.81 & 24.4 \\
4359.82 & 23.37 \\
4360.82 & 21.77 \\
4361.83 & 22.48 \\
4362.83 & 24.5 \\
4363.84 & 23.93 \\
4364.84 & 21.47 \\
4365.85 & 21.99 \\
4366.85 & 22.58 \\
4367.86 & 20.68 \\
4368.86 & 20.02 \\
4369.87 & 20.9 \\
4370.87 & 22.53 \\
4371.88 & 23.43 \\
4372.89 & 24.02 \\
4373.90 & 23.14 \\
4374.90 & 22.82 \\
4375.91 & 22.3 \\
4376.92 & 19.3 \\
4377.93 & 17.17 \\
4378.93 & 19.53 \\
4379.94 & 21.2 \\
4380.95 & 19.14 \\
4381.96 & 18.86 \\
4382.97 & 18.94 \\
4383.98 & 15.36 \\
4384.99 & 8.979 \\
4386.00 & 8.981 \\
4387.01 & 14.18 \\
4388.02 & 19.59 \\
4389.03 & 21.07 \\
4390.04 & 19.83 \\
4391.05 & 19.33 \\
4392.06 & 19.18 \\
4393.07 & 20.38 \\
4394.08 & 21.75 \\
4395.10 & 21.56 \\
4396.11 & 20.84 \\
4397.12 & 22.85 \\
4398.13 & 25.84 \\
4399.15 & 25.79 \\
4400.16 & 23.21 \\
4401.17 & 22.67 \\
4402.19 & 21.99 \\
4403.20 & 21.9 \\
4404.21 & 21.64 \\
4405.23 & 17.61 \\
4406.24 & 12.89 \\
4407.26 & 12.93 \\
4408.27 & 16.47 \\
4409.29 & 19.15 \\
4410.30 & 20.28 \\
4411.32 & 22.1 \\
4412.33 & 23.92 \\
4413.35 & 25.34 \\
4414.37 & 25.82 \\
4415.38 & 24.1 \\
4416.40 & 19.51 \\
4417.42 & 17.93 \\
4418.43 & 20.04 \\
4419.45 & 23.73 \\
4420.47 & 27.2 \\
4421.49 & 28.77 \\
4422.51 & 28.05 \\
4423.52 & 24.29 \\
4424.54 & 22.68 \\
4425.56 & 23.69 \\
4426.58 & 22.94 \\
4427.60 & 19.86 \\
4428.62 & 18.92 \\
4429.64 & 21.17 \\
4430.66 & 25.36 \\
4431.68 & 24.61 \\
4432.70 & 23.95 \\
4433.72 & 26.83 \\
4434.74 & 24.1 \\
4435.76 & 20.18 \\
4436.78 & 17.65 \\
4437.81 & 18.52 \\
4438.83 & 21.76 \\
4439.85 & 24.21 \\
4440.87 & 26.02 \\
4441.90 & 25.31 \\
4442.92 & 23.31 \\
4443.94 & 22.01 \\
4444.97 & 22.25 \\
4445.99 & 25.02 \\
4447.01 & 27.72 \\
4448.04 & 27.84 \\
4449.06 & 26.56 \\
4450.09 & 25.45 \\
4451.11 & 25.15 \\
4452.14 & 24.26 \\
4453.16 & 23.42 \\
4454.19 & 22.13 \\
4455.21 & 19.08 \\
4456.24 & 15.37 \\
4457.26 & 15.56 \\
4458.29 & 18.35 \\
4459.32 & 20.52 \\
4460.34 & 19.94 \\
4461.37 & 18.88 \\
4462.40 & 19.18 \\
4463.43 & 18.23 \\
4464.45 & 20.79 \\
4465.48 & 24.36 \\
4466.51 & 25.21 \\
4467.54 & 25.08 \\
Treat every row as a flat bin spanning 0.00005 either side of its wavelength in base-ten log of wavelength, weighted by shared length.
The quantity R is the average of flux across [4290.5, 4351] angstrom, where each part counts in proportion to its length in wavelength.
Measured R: 17.7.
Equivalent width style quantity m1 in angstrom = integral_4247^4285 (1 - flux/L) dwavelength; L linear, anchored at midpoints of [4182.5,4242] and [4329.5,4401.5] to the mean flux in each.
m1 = 4.5 angstrom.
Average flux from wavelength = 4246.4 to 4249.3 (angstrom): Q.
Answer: 18.9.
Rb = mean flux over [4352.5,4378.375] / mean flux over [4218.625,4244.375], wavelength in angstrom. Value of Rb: 1.67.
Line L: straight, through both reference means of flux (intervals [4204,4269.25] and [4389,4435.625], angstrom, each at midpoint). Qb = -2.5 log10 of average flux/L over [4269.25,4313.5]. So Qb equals 0.211 mag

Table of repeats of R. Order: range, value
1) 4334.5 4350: 21.5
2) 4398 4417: 21.1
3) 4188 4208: 15.7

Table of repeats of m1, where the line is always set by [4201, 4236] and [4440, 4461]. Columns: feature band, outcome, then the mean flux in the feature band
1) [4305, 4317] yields 3.0 angstrom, 13.5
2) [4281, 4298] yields 1.0 angstrom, 16.3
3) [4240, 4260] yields 0.2 angstrom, 15.7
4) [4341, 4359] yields -2.3 angstrom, 21.9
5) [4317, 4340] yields -2.6 angstrom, 20.7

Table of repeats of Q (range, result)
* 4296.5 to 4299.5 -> 16.9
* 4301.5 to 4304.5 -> 11.4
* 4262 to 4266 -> 15.8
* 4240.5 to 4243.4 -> 16.1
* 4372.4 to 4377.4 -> 22.3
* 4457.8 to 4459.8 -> 19.4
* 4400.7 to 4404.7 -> 22.1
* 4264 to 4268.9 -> 19.3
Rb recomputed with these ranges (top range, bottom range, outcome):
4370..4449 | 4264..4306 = 1.40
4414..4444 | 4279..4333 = 1.41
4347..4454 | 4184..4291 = 1.40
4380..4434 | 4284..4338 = 1.26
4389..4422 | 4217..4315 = 1.48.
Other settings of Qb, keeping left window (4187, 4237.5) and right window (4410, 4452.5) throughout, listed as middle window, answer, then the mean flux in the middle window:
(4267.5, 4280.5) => 0.20 mag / 14.5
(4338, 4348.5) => -0.03 mag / 20.7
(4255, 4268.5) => 0.11 mag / 15.4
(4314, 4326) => -0.05 mag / 20.3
